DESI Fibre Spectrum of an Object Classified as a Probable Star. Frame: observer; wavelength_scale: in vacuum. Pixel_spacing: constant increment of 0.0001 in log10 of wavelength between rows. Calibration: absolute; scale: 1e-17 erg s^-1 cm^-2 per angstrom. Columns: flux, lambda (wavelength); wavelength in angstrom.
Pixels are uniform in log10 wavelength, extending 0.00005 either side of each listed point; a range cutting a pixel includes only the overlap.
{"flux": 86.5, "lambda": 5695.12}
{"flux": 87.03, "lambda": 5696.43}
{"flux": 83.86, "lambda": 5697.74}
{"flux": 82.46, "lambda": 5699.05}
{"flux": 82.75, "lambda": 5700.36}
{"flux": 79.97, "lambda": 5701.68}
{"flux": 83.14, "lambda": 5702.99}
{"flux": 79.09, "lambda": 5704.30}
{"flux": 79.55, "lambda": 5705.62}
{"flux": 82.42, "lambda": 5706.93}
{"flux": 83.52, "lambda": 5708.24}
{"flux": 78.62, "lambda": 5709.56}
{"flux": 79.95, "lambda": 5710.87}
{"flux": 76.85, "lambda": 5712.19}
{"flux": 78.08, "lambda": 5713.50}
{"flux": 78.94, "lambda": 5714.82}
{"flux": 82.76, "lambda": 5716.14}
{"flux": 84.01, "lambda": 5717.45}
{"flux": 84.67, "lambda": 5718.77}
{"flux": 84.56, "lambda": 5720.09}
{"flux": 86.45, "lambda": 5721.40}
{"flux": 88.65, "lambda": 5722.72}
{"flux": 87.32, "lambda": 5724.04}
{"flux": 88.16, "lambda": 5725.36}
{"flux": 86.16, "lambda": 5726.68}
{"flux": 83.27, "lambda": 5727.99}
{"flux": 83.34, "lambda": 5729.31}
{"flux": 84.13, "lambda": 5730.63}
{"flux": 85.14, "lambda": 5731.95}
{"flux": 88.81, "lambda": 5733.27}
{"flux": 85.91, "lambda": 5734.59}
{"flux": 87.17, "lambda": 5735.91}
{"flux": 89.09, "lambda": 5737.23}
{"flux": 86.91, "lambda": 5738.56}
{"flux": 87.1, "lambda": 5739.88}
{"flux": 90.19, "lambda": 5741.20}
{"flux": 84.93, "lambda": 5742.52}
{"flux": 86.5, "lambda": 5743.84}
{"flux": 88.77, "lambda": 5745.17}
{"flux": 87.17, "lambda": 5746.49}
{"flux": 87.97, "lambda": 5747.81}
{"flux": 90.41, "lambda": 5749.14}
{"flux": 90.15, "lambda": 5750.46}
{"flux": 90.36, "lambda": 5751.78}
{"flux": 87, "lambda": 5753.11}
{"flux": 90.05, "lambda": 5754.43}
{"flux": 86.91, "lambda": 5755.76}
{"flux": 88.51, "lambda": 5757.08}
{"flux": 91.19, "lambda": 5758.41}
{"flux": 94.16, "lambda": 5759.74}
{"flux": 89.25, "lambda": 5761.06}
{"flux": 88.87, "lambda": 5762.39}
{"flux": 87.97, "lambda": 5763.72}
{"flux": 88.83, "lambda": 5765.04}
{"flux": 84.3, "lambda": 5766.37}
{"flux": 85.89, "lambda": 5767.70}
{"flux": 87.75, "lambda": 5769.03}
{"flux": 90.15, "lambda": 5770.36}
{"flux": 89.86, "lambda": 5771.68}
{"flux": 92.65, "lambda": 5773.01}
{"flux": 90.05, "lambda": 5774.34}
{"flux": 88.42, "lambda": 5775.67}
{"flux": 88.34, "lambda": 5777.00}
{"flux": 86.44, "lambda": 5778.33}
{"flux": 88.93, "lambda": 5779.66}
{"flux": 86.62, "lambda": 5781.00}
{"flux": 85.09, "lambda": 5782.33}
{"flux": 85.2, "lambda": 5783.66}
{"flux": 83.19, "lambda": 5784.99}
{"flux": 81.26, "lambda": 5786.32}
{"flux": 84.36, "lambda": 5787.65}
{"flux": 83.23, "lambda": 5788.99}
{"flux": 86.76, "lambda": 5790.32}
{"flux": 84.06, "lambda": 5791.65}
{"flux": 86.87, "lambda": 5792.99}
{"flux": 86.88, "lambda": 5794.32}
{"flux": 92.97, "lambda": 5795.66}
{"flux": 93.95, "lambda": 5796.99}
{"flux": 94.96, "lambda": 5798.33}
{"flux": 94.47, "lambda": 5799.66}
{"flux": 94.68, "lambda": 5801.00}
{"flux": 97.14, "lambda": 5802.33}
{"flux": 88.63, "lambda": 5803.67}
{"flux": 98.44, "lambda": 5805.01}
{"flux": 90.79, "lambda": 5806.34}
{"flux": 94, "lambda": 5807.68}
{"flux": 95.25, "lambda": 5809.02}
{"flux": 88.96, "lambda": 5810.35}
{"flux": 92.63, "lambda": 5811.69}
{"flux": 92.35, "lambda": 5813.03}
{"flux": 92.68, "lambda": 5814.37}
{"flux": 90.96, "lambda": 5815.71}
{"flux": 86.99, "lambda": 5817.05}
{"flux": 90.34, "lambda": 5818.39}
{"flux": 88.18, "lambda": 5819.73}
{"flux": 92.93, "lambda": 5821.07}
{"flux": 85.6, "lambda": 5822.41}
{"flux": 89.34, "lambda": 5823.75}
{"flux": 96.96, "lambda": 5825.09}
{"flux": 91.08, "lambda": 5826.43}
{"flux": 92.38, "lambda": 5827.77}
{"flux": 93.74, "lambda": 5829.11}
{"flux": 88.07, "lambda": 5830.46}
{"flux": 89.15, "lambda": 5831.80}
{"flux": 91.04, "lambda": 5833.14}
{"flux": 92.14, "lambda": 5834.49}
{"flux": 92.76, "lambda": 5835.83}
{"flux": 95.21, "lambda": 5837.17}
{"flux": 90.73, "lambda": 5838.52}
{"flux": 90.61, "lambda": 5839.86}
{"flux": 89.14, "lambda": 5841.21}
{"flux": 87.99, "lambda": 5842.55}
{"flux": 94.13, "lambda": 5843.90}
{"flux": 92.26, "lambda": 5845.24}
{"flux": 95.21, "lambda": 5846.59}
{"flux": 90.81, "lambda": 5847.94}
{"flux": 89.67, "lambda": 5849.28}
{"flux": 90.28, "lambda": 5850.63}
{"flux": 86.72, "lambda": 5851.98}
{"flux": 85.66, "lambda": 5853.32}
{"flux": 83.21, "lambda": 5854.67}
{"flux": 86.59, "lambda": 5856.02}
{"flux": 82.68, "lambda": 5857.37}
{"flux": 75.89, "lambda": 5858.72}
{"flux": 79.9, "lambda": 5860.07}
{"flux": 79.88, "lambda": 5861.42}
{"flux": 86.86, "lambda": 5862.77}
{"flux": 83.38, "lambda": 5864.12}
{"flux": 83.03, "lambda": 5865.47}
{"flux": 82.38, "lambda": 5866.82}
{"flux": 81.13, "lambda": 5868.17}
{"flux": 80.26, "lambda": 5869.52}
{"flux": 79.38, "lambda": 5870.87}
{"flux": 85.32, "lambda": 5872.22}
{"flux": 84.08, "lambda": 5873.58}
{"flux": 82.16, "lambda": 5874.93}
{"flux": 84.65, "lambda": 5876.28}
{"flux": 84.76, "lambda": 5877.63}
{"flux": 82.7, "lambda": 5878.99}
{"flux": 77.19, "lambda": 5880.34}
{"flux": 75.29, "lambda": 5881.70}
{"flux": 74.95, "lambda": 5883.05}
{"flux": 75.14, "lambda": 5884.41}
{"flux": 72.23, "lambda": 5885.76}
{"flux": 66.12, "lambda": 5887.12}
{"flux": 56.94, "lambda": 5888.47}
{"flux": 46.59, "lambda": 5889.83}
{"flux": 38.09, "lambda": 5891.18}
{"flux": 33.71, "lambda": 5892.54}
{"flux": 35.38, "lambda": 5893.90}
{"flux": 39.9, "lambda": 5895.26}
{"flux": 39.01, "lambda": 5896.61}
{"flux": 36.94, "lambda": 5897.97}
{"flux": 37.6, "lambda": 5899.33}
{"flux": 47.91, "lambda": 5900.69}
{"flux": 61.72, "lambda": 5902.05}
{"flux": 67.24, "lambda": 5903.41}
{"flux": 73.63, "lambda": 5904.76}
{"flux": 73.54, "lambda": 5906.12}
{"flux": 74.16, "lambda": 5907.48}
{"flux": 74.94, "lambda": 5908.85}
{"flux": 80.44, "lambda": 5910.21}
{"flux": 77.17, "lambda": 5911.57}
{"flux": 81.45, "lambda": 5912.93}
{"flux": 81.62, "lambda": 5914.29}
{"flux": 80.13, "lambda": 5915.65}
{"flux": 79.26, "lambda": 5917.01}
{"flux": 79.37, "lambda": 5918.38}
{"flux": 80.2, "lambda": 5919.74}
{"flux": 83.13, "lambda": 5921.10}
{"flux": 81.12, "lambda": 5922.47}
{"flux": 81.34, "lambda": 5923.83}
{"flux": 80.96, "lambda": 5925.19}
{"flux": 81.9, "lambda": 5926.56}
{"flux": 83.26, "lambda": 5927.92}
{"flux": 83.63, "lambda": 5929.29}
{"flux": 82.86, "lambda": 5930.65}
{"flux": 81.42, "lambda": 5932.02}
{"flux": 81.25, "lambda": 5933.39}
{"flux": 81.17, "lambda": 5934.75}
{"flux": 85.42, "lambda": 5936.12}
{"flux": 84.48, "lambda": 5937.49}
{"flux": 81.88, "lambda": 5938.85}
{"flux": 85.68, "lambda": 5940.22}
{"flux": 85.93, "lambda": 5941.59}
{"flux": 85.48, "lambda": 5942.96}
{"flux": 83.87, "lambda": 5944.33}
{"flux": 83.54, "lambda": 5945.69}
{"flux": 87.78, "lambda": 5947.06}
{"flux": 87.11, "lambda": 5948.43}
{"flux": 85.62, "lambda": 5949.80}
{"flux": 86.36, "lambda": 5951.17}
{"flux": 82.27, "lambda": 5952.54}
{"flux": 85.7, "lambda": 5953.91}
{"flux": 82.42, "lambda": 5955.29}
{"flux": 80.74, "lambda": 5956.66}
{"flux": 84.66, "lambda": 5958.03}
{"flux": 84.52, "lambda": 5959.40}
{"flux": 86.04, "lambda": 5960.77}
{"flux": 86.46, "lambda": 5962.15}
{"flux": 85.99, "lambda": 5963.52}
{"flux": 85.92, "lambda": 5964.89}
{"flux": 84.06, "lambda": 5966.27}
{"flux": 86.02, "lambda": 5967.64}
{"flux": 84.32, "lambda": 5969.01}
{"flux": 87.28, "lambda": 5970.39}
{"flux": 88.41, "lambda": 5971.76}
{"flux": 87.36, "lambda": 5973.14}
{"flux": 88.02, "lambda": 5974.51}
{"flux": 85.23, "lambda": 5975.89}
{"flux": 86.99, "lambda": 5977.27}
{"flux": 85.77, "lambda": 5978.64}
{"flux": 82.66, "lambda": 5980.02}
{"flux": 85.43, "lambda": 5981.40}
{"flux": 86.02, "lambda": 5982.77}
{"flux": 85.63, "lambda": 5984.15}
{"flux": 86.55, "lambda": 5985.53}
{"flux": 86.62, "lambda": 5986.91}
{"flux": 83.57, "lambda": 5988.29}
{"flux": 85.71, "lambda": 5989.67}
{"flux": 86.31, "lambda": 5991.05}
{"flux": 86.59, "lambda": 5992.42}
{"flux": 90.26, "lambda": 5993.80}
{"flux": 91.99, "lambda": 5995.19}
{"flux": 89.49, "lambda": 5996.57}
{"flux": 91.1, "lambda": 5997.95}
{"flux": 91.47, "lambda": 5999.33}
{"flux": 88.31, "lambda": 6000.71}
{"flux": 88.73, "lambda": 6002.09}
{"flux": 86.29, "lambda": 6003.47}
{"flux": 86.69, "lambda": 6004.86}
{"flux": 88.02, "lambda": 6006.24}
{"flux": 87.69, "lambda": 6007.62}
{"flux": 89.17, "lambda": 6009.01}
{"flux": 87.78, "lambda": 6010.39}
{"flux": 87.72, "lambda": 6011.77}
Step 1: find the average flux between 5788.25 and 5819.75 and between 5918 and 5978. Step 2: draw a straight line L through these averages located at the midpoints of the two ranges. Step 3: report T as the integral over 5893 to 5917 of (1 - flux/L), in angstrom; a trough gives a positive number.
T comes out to 6.5 angstrom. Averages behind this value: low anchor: 91.1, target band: 62.7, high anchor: 84.3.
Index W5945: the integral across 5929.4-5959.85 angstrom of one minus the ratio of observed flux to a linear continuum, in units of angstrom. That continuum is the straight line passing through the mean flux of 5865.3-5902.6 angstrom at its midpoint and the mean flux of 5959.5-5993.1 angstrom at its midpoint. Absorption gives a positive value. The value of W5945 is -2.1 angstrom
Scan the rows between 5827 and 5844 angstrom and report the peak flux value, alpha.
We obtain 95.21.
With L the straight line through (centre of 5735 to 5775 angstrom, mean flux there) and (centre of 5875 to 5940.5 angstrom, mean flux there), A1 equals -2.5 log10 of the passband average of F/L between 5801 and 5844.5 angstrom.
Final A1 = -0.14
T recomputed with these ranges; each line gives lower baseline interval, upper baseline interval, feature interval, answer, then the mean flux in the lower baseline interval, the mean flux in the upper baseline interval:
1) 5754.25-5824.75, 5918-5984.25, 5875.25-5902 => 8.6 angstrom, 89.4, 84.4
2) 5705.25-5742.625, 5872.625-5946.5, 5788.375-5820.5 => -4.8 angstrom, 84.4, 72.6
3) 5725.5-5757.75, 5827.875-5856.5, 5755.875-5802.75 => -0.1 angstrom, 87.4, 90.3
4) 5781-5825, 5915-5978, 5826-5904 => 9.6 angstrom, 89.8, 84.1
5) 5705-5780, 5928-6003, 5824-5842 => -1.1 angstrom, 86.6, 85.7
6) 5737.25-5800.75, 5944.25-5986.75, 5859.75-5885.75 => 1.7 angstrom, 88.2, 85.5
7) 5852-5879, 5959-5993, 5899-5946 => 3.5 angstrom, 82.8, 85.9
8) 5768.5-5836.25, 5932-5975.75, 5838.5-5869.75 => 0.8 angstrom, 90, 85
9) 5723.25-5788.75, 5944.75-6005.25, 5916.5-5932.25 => 0.9 angstrom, 87.5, 86.3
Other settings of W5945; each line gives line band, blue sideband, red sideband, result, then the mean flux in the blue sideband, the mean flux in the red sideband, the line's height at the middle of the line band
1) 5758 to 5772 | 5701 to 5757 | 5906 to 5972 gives -0.7 angstrom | 85.1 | 83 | 84.8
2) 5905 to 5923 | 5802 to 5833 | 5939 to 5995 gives 1.8 angstrom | 91.5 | 85.6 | 87.7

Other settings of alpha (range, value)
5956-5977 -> 88.41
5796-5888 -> 98.44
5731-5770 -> 94.16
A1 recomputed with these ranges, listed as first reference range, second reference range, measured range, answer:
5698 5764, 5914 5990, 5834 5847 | -0.087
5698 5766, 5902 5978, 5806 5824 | -0.079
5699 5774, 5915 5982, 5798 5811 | -0.102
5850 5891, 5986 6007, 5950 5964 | 0.008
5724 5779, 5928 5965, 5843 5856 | -0.042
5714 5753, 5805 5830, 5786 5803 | 0.008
